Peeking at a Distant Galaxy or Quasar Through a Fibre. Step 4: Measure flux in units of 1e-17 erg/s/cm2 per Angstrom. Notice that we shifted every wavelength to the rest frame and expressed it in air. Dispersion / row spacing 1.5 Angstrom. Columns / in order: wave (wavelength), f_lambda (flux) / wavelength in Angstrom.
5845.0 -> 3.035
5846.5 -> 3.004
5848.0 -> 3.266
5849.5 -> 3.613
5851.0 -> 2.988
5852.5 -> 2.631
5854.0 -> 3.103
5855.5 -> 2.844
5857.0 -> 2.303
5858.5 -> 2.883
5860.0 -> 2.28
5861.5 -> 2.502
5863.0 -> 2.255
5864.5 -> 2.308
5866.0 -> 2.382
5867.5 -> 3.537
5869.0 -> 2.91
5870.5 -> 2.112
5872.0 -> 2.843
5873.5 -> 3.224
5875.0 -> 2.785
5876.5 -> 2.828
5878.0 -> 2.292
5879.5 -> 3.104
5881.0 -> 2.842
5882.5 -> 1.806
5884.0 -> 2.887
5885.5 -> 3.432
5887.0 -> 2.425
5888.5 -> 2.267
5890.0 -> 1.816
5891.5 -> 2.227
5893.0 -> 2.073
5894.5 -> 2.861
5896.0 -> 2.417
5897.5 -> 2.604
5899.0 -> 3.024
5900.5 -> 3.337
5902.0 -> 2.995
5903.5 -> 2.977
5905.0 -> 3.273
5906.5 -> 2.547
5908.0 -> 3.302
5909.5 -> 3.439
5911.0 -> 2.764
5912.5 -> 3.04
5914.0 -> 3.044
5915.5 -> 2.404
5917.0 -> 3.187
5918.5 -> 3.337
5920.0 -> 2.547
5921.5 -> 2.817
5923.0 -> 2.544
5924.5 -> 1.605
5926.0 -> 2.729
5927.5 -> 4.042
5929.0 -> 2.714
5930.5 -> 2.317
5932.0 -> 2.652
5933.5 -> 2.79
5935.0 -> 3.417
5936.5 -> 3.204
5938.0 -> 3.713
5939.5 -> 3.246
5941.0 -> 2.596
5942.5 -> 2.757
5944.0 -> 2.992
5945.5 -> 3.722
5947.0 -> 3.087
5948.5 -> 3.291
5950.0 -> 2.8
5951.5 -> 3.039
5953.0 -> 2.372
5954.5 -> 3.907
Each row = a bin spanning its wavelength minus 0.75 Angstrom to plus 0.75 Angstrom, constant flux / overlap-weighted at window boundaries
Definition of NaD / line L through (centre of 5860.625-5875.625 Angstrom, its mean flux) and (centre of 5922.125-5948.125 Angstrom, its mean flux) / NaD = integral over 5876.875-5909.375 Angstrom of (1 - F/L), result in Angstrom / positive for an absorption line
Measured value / 0.9 Angstrom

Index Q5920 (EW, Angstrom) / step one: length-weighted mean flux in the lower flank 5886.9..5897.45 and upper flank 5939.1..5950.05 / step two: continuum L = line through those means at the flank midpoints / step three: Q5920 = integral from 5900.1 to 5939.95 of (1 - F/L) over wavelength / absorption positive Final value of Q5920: -3.7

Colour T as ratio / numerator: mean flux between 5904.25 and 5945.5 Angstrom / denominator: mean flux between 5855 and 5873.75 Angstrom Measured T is 1.12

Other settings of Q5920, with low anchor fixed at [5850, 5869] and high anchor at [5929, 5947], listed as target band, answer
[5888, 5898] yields 1.8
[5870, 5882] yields 0.1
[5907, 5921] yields -0.4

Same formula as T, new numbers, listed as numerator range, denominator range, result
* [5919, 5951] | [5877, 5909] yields 1.09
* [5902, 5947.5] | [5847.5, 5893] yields 1.11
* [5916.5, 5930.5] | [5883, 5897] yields 1.13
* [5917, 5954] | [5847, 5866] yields 1.08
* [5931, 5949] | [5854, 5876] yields 1.16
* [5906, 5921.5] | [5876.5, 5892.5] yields 1.18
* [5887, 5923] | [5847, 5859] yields 0.94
